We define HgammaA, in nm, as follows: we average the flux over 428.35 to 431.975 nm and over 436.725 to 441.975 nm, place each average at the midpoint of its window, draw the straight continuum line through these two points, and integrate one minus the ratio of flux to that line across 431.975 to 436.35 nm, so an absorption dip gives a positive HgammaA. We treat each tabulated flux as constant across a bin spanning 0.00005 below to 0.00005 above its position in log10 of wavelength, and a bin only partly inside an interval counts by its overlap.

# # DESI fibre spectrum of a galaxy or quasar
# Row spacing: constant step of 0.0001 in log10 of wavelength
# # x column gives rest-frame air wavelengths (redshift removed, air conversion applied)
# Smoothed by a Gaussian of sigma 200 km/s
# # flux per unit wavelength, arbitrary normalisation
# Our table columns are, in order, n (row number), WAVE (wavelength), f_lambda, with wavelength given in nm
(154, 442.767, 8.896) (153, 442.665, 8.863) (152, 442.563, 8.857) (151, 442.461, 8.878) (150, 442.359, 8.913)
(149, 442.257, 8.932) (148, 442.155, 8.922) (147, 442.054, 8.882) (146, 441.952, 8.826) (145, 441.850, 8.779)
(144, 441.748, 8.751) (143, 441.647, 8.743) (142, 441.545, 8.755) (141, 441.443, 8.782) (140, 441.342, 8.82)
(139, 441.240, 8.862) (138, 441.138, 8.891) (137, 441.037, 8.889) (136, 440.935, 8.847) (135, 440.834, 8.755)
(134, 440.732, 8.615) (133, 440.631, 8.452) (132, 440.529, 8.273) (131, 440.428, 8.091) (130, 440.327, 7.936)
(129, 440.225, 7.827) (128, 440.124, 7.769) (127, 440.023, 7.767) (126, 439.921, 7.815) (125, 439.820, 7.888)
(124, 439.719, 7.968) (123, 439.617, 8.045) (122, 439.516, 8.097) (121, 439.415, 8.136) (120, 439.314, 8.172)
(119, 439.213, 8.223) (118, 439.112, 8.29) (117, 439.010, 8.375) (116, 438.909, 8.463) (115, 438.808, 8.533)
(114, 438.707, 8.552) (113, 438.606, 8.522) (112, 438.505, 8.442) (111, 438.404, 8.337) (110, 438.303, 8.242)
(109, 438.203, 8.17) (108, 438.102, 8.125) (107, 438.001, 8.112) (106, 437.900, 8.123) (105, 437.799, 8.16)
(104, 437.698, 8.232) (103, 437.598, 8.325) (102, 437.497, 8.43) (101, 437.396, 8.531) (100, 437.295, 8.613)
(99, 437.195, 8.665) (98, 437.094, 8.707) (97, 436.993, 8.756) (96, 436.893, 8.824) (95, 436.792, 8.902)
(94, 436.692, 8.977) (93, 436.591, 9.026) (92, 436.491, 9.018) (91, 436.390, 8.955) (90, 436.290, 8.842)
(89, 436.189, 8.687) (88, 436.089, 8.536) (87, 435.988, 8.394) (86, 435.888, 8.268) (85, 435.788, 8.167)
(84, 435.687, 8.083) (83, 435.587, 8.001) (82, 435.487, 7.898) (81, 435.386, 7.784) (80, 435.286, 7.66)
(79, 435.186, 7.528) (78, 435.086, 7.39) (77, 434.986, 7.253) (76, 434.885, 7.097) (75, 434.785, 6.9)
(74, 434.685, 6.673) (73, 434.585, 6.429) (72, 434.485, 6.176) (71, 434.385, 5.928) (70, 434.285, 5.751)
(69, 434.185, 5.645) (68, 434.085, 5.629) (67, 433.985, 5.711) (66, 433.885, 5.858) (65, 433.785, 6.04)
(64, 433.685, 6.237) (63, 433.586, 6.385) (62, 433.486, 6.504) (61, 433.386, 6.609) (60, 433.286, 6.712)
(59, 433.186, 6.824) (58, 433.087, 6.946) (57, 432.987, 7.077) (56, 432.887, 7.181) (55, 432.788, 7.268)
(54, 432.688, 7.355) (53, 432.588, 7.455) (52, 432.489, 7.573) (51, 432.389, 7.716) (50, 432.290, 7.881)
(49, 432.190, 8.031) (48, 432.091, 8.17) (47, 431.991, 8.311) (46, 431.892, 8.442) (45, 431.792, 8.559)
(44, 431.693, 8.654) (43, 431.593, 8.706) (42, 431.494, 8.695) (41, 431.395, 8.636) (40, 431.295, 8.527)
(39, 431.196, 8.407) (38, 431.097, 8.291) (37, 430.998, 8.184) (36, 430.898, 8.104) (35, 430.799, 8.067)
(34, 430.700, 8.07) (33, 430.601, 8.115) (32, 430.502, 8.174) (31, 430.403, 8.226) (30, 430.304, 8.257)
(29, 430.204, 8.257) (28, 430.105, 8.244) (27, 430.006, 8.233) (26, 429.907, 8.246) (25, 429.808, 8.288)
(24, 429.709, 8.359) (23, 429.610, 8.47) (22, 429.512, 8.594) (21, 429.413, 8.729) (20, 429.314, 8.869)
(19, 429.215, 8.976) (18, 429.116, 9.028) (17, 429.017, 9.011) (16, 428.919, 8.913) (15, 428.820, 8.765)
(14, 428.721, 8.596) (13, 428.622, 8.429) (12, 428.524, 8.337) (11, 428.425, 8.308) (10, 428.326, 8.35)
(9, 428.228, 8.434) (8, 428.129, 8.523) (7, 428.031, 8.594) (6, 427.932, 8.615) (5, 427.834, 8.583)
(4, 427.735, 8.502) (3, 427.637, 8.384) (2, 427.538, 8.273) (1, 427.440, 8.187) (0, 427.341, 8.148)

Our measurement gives 0.65 nm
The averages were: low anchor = 8.46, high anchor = 8.41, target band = 7.19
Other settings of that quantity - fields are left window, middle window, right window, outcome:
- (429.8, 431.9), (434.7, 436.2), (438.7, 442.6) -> 0.11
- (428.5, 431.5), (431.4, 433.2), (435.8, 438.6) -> 0.13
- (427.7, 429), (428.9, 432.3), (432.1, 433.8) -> -0.26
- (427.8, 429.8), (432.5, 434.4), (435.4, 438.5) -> 0.45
